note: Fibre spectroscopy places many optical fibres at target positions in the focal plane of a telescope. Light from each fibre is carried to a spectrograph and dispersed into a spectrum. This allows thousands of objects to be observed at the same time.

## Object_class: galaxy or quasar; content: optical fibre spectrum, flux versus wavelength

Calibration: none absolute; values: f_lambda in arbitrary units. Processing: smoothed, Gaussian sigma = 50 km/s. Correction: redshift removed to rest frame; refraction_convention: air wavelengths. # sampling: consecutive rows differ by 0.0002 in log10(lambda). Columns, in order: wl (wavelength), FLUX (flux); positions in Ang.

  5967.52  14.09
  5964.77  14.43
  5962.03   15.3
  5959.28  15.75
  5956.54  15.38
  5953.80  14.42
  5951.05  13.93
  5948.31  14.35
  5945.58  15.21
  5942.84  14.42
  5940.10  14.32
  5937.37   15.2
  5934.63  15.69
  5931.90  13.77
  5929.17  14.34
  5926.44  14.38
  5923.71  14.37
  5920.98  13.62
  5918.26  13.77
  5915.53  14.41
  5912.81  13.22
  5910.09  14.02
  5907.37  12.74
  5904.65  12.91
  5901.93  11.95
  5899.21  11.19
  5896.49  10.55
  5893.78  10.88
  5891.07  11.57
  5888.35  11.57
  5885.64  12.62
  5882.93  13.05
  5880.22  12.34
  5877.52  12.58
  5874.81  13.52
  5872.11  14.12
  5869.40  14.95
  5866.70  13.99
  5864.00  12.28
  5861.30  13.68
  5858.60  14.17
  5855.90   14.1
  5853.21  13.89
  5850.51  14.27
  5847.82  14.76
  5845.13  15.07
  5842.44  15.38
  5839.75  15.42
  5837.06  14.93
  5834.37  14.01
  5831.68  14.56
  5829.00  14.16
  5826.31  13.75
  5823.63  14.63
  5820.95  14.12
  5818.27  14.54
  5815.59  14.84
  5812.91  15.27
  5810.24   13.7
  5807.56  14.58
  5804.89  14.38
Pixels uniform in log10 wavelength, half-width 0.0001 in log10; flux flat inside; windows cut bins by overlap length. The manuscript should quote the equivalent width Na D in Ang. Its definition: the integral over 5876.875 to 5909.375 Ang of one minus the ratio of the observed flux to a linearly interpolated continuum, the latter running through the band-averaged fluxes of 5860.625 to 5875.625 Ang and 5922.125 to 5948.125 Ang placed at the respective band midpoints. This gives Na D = 4.8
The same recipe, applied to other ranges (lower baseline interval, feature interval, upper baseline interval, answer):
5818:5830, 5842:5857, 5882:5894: -1.4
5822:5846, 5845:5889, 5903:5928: 2.1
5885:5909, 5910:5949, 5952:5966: -2.6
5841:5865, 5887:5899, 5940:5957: 2.7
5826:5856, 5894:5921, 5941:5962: 3.7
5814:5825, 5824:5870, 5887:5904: -3.2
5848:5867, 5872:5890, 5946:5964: 1.7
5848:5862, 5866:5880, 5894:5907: -0.6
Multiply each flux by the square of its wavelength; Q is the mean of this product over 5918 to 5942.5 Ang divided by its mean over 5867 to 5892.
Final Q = 1.1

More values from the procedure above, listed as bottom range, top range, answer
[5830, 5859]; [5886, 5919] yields 0.86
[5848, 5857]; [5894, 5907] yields 0.84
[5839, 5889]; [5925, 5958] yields 1.09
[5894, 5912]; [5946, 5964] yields 1.24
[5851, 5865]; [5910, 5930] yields 1.04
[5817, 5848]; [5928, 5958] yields 1.04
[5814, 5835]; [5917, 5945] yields 1.04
